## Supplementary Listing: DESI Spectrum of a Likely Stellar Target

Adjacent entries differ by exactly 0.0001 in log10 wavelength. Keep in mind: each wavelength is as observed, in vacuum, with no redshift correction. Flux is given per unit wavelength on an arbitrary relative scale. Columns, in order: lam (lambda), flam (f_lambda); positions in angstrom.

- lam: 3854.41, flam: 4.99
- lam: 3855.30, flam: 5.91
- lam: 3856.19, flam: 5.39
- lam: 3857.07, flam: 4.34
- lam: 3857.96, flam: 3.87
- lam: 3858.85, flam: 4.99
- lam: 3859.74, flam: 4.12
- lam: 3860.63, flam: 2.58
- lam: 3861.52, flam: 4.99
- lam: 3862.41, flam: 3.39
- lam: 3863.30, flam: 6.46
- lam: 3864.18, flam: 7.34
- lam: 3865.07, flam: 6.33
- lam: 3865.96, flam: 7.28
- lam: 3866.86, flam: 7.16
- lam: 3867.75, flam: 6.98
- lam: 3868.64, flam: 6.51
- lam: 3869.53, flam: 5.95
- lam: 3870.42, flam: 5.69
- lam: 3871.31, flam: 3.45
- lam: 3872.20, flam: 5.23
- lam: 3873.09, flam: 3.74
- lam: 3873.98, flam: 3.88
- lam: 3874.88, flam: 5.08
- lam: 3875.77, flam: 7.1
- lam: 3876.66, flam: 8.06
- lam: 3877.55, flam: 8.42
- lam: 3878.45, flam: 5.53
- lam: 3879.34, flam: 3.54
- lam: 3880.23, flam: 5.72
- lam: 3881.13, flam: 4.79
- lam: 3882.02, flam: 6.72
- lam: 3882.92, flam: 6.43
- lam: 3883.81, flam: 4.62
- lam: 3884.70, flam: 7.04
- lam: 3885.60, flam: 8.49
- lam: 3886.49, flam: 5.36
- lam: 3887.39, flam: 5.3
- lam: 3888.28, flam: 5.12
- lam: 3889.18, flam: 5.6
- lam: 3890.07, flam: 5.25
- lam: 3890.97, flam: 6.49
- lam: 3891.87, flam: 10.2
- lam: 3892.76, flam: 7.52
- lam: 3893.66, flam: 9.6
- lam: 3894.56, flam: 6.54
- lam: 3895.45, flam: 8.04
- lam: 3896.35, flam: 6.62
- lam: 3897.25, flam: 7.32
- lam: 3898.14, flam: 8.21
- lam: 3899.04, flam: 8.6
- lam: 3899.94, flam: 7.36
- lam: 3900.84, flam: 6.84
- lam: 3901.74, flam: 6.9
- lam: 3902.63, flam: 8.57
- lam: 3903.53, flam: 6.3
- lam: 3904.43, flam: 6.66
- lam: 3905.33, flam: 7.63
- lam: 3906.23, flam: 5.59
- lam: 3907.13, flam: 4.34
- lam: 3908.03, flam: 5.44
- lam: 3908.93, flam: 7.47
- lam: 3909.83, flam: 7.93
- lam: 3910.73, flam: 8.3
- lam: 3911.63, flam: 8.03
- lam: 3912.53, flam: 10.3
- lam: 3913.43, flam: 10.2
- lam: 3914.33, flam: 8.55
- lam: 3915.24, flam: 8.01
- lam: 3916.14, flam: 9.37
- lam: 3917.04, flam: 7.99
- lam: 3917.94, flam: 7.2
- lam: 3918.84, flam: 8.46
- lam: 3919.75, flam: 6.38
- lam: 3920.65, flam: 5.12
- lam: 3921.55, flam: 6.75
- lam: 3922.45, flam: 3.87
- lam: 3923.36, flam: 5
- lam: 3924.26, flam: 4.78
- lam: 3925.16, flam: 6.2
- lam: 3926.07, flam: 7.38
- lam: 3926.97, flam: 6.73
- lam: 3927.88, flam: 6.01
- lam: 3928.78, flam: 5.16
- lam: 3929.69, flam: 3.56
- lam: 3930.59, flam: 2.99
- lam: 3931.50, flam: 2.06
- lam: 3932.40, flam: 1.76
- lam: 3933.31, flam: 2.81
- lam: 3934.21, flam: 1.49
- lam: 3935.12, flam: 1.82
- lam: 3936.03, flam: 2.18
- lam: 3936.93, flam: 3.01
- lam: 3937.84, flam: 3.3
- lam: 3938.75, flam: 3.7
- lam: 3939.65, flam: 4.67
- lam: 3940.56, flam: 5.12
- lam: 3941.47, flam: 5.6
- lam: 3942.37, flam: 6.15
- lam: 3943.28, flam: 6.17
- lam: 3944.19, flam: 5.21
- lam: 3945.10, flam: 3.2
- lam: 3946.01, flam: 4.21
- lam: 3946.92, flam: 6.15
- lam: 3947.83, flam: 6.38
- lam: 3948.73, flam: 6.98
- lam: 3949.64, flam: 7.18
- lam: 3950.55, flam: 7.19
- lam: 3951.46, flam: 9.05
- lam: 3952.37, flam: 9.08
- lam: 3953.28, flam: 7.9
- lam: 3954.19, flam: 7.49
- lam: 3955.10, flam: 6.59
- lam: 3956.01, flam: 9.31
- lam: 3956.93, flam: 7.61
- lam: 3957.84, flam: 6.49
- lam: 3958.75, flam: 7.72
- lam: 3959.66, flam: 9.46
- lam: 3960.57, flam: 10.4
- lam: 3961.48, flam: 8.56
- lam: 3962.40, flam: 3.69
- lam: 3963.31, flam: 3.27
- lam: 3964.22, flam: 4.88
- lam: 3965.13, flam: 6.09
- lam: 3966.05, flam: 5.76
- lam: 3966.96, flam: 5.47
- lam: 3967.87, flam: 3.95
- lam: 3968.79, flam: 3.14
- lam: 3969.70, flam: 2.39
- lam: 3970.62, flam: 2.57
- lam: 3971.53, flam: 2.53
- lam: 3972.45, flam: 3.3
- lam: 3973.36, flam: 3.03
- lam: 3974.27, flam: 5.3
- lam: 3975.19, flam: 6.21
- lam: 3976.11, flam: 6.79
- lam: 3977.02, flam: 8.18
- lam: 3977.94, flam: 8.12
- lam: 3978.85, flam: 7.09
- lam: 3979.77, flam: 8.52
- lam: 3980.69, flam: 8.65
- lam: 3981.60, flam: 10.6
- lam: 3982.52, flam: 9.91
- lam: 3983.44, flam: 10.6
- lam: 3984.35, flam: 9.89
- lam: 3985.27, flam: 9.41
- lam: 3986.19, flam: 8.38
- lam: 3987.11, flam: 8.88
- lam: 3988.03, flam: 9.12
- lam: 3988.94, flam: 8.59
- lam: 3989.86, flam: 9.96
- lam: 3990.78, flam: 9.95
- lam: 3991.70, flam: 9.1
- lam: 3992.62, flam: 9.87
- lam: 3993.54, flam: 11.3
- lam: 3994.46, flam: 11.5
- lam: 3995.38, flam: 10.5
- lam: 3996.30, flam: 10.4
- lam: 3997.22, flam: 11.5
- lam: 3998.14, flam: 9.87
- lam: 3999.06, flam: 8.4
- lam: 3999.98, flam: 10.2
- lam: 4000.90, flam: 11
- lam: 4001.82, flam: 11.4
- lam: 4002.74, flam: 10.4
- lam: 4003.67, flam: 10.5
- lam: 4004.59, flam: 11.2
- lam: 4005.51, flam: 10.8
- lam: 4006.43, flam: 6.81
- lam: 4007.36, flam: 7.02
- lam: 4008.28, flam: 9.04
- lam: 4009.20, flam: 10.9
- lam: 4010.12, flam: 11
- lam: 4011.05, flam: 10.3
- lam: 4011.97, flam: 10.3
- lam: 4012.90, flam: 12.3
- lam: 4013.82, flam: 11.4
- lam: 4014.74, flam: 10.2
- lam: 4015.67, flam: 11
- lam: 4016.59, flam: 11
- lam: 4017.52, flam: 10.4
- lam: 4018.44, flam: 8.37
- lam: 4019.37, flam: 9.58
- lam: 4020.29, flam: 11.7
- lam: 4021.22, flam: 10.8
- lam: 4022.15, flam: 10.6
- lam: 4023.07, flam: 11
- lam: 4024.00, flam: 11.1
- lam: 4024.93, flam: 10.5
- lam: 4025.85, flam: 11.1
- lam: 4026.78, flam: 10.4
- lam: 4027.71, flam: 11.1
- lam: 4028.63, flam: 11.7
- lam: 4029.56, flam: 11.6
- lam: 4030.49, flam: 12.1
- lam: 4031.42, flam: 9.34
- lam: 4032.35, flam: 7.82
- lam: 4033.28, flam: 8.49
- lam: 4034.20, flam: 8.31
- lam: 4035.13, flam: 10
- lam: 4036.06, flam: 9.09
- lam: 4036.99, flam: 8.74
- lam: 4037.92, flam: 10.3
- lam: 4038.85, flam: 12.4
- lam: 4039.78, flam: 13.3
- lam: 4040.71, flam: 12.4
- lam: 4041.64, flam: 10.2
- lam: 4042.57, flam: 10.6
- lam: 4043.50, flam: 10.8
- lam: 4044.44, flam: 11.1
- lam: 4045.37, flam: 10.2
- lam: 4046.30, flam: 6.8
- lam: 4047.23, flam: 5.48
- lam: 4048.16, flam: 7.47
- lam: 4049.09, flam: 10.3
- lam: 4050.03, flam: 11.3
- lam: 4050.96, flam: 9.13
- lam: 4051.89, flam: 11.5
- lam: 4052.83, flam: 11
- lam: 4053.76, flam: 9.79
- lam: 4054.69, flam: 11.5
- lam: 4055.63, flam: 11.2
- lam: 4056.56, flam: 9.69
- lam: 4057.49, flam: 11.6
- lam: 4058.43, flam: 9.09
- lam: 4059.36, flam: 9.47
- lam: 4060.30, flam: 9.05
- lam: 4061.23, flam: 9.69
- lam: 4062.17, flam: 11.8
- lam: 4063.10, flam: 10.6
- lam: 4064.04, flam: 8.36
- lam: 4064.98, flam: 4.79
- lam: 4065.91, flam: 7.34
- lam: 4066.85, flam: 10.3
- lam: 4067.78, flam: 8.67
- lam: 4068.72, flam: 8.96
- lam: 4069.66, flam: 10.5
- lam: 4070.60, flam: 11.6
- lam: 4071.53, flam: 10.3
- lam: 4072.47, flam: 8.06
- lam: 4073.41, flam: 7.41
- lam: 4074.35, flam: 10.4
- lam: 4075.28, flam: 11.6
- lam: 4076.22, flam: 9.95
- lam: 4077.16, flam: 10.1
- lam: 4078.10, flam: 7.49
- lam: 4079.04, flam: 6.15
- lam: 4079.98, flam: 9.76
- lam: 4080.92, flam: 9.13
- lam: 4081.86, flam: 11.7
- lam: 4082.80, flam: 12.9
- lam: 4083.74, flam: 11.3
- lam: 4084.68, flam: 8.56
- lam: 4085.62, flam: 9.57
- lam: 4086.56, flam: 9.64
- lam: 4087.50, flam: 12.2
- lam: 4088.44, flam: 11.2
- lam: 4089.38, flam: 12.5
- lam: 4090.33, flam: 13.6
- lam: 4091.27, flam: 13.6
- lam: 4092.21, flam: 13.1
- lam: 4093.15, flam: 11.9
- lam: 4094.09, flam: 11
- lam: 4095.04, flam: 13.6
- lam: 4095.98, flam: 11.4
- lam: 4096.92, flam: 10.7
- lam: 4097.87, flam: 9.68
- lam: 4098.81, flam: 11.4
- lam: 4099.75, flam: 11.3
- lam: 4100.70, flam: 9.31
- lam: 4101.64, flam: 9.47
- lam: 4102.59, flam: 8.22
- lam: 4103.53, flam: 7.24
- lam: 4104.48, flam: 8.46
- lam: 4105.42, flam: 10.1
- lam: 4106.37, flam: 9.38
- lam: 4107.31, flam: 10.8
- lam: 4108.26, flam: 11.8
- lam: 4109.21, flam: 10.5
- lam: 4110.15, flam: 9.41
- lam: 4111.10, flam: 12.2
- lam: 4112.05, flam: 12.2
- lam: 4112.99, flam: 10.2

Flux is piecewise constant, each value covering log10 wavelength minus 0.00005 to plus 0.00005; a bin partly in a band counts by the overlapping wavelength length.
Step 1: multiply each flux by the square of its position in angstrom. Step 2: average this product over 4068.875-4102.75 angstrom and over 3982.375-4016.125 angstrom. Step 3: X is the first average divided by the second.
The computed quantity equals 1.09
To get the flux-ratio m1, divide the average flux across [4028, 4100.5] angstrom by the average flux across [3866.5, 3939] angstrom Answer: 1.7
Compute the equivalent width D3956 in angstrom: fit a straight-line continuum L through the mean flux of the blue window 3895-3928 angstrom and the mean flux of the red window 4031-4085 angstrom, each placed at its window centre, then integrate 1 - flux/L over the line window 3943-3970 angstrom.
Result 5.3 angstrom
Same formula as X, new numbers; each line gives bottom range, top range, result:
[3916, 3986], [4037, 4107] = 1.81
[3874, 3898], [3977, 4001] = 1.55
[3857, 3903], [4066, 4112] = 1.86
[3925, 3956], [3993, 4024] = 2.07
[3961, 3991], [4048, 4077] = 1.51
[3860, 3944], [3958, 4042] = 1.58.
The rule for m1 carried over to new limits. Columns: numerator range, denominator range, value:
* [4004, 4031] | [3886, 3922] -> 1.44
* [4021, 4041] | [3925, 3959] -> 1.95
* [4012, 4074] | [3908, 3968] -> 1.65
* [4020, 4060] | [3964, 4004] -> 1.28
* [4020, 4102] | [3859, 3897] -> 1.70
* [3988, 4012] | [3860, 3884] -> 1.77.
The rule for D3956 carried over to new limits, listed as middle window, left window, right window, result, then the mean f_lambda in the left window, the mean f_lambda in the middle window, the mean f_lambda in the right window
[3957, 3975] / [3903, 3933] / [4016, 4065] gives 6.0 angstrom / 6.39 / 5.23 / 10.2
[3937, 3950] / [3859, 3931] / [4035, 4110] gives 3.9 angstrom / 6.45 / 5.21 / 10.2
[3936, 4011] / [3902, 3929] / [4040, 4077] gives 6.2 angstrom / 7.01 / 7.53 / 9.77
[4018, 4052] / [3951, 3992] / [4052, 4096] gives -4.1 angstrom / 7.17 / 10.2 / 10.3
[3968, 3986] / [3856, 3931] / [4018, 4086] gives 3.6 angstrom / 6.37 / 6.62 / 9.95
